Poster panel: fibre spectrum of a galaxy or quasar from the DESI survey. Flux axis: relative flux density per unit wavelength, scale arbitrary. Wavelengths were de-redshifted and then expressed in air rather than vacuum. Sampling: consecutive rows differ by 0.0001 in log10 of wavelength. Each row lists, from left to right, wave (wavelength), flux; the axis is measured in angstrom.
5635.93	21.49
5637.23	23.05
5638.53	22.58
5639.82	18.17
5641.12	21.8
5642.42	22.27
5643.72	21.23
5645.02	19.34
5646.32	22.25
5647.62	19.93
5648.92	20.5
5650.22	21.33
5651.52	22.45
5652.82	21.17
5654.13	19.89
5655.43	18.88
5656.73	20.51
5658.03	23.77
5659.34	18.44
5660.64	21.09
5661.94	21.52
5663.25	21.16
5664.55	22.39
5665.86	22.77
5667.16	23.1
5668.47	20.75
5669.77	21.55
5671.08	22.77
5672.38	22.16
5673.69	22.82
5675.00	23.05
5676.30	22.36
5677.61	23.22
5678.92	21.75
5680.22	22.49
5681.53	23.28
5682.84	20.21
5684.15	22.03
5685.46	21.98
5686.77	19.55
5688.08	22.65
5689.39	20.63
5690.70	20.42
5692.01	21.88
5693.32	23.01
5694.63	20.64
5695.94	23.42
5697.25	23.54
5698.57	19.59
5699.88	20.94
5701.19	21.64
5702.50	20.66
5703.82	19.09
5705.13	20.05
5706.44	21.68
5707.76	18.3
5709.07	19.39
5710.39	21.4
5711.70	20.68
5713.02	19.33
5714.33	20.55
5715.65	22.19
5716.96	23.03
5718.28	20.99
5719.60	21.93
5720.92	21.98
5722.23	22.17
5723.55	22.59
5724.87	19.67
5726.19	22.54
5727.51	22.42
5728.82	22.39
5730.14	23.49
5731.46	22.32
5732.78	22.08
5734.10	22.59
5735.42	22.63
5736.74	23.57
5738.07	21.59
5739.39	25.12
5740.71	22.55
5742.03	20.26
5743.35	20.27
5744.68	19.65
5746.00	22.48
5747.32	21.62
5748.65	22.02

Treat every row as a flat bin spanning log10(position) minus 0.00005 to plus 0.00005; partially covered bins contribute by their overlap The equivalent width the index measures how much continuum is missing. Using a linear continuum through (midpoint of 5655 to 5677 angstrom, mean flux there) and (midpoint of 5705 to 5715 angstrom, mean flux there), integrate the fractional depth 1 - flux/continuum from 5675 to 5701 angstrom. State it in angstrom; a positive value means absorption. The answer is -1.0 angstrom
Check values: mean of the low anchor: 21.7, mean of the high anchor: 20.2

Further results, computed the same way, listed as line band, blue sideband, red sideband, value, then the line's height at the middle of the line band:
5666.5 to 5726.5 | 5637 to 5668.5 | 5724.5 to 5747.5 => 0.46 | 21.7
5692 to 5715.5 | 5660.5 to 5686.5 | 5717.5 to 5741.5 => 1.44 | 22.2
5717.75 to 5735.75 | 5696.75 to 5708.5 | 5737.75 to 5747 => -0.73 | 21.3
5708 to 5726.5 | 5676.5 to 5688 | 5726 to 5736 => 0.95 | 22.4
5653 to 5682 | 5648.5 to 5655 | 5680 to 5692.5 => -0.78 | 21.2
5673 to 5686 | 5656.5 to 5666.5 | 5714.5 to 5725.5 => -0.45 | 21.6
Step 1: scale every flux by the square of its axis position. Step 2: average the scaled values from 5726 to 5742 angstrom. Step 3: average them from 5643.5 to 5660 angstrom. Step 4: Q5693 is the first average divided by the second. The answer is 1.1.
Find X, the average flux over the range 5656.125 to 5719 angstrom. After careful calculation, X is 21.5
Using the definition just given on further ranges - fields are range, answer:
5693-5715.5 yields 20.8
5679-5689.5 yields 21.7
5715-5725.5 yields 21.8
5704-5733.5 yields 21.4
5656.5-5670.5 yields 21.6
